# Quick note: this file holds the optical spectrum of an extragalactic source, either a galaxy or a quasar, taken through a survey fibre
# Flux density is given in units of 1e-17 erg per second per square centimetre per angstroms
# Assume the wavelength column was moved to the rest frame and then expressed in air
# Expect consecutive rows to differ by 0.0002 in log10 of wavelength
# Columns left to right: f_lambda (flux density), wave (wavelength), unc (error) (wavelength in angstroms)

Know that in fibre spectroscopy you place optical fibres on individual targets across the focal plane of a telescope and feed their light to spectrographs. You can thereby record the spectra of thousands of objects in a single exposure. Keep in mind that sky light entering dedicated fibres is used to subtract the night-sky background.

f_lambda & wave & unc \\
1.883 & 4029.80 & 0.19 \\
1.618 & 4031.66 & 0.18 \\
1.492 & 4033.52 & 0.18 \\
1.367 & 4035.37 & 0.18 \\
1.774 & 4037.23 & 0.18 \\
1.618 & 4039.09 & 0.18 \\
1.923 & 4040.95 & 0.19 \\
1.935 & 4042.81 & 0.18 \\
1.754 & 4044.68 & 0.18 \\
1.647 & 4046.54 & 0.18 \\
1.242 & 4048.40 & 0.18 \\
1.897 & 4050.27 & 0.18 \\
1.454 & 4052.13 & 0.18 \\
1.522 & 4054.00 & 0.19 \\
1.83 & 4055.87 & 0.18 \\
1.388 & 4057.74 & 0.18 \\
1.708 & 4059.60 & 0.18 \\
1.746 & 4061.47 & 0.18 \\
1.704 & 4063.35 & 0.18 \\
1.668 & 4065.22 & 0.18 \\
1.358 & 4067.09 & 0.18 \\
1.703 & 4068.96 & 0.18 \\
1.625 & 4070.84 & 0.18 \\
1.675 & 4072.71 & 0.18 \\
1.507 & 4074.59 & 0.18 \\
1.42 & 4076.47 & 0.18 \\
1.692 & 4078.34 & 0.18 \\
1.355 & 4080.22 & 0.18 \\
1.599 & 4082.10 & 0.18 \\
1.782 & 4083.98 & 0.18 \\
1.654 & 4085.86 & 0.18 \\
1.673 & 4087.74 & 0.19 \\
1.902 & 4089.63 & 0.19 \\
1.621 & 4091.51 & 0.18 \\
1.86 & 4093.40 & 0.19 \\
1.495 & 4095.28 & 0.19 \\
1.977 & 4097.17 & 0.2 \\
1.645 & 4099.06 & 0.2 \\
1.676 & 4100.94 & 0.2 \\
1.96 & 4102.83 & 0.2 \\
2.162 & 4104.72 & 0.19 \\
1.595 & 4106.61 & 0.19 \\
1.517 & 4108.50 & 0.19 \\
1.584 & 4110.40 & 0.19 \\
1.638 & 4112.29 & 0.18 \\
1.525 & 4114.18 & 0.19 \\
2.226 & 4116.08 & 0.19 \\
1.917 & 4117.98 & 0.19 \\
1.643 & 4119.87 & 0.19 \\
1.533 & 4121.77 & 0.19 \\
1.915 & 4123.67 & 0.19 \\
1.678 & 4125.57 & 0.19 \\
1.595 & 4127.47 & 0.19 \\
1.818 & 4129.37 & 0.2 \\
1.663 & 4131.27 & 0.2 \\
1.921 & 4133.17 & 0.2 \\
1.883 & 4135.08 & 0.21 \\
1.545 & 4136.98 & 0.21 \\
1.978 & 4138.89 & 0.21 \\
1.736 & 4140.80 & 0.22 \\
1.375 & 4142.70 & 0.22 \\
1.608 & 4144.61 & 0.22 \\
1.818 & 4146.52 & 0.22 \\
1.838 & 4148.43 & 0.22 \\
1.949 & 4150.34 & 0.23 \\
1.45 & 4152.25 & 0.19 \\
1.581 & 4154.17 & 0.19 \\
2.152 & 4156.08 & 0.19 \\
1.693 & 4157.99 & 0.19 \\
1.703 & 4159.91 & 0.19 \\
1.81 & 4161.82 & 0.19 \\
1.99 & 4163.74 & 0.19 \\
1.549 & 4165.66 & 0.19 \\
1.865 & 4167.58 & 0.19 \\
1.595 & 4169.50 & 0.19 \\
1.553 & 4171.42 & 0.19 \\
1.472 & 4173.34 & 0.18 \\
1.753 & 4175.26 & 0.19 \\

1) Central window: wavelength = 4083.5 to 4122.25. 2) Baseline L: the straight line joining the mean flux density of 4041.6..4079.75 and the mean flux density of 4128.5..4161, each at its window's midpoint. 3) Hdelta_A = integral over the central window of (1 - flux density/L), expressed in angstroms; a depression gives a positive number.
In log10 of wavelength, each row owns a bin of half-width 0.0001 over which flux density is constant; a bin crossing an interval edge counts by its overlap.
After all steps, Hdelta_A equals -1.4 angstroms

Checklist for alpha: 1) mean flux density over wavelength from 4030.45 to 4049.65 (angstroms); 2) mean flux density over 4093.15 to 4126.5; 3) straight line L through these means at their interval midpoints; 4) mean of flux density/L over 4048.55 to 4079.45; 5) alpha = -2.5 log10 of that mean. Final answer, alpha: 0.05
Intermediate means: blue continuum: 1.64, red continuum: 1.75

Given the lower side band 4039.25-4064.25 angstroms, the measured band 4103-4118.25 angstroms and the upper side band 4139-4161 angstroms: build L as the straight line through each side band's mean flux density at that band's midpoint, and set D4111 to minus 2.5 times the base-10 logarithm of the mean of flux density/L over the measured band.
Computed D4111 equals -0.04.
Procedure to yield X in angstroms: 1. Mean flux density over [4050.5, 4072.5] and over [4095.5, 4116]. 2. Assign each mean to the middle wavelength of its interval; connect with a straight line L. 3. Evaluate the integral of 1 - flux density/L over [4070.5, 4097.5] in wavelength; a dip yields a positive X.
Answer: 0.5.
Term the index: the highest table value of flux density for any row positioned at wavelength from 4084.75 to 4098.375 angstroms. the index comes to 1.977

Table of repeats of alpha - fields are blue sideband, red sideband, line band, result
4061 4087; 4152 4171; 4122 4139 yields -0.039 mag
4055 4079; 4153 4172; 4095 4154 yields -0.027 mag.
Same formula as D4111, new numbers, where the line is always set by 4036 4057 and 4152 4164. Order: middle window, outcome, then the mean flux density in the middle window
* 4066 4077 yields 0.099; 1.55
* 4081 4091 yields 0.002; 1.71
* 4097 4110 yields -0.026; 1.77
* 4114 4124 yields -0.039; 1.81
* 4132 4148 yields 0.015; 1.74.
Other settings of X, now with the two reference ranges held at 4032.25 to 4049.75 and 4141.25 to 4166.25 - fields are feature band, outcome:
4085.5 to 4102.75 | -0.50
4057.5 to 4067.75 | 0.29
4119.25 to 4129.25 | 0.15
